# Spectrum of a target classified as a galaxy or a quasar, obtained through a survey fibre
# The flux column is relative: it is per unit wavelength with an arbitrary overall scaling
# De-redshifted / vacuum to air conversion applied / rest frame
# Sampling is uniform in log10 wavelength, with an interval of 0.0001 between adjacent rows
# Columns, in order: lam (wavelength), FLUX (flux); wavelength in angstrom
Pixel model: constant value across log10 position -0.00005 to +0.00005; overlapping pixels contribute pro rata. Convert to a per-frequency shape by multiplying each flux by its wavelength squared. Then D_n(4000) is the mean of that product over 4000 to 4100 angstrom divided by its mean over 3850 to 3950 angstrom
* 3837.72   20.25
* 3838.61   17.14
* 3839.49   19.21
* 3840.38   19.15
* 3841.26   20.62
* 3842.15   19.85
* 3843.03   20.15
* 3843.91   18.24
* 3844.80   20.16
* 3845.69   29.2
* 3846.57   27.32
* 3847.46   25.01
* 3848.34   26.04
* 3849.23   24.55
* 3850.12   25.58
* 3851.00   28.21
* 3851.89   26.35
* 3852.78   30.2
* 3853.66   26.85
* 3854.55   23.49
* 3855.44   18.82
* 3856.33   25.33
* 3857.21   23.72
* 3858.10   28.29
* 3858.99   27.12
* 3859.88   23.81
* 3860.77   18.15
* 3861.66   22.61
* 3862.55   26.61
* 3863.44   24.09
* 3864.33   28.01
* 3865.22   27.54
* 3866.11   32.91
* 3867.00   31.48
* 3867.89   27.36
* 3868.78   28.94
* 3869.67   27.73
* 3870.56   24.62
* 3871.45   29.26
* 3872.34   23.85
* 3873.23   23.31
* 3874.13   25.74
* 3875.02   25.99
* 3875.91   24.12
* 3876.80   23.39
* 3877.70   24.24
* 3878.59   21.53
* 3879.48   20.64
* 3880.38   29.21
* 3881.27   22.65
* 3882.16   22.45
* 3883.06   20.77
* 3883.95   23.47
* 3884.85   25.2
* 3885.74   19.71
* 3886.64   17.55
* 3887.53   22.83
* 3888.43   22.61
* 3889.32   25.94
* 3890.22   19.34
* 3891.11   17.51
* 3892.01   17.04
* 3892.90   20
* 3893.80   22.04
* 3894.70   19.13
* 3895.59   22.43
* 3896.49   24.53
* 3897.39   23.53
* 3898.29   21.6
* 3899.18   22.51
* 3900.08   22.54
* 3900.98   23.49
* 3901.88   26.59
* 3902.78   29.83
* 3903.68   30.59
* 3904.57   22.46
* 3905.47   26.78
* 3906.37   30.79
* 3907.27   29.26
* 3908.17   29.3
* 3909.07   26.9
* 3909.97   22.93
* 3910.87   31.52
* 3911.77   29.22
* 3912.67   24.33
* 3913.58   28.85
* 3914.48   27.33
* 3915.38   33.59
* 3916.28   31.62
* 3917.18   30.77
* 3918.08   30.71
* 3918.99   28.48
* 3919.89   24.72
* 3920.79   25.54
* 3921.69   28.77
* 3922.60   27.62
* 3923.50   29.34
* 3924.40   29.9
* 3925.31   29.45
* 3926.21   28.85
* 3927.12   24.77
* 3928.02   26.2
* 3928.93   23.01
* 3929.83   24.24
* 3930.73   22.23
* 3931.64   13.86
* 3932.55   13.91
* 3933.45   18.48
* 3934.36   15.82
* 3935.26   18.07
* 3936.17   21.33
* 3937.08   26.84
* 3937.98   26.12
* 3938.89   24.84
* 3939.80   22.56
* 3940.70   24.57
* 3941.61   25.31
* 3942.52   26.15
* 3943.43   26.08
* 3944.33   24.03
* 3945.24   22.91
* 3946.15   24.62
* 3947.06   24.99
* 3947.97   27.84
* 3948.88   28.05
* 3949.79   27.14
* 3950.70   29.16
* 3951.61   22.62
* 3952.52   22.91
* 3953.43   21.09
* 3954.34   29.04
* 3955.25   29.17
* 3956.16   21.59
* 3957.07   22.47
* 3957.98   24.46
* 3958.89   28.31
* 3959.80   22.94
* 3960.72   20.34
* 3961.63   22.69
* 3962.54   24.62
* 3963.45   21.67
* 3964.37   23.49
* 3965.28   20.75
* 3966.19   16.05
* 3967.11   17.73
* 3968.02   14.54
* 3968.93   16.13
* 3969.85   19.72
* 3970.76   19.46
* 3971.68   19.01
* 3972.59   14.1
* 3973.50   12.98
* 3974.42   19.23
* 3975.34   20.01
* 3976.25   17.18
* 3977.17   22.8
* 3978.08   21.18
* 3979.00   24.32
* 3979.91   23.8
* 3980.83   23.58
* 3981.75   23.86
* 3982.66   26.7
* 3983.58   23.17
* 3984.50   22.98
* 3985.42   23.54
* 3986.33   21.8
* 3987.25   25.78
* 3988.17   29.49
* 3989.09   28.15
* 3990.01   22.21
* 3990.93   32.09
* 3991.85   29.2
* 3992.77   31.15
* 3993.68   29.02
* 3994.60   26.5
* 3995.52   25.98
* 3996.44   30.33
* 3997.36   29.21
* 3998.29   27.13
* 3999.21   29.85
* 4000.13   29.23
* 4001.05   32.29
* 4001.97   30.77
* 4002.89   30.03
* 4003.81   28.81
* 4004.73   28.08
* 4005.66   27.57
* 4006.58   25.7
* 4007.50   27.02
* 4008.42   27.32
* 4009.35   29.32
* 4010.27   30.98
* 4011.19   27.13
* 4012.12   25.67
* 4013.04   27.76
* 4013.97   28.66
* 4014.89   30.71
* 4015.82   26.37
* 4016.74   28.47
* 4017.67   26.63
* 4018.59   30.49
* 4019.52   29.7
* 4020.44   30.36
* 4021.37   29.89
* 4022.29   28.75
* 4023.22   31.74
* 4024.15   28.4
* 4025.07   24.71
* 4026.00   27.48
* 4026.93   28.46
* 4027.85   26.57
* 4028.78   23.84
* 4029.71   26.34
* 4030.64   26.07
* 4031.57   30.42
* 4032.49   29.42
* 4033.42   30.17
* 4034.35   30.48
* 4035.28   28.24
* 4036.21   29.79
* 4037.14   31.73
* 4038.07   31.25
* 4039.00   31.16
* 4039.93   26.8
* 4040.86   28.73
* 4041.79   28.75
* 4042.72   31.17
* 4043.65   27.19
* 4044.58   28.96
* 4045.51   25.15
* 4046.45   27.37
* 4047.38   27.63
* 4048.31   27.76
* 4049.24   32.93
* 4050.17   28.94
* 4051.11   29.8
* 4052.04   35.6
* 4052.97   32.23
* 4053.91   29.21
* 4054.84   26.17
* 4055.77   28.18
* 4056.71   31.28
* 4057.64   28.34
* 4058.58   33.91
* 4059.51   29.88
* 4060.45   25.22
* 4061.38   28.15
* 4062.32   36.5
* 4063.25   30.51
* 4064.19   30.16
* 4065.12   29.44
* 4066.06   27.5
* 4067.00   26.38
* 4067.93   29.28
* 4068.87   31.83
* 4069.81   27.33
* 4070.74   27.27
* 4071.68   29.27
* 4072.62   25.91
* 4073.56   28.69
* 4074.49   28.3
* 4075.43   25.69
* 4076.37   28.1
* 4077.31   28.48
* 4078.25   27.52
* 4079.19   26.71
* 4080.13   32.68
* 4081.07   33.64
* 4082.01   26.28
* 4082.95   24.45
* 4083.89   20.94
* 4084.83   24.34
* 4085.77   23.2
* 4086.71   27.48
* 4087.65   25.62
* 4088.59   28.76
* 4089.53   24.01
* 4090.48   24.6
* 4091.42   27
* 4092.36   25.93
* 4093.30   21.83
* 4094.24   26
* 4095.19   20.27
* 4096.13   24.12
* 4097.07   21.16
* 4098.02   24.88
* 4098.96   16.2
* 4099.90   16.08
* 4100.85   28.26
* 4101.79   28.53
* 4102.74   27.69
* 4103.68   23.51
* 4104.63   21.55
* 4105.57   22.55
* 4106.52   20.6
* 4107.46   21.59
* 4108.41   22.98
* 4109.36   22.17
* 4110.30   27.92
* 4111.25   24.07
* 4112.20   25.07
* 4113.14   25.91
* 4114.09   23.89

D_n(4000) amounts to 1.21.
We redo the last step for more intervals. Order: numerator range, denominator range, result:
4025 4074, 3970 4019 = 1.15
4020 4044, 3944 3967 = 1.25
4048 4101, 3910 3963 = 1.16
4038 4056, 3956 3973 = 1.48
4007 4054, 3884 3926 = 1.20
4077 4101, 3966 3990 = 1.25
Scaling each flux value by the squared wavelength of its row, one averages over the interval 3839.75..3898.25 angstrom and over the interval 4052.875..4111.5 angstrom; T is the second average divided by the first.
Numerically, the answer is 1.2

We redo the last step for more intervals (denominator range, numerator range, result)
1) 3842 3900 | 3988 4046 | 1.28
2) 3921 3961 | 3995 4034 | 1.21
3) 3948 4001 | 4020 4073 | 1.26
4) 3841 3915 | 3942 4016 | 1.06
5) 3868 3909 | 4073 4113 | 1.15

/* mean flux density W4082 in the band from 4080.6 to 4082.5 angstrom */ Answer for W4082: 29.9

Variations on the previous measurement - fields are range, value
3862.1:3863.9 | 25.3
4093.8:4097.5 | 22.9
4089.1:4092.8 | 25.4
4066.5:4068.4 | 27.8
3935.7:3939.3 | 24.7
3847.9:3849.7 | 25.2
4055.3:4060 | 30.3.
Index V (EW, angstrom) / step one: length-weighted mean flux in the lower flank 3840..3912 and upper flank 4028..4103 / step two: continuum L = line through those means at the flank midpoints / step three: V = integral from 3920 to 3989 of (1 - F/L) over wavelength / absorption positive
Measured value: 7.2 angstrom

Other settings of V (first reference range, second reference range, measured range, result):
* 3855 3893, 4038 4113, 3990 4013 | -2.4 angstrom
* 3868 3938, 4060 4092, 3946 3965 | 0.7 angstrom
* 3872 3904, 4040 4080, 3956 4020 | 3.9 angstrom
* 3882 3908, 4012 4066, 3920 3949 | 0.7 angstrom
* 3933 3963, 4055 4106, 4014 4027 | -1.6 angstrom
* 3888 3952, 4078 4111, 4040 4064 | -4.7 angstrom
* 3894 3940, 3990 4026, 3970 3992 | 4.0 angstrom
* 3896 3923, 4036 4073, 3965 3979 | 4.9 angstrom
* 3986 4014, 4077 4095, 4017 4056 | -2.3 angstrom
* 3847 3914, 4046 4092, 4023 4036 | -0.2 angstrom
